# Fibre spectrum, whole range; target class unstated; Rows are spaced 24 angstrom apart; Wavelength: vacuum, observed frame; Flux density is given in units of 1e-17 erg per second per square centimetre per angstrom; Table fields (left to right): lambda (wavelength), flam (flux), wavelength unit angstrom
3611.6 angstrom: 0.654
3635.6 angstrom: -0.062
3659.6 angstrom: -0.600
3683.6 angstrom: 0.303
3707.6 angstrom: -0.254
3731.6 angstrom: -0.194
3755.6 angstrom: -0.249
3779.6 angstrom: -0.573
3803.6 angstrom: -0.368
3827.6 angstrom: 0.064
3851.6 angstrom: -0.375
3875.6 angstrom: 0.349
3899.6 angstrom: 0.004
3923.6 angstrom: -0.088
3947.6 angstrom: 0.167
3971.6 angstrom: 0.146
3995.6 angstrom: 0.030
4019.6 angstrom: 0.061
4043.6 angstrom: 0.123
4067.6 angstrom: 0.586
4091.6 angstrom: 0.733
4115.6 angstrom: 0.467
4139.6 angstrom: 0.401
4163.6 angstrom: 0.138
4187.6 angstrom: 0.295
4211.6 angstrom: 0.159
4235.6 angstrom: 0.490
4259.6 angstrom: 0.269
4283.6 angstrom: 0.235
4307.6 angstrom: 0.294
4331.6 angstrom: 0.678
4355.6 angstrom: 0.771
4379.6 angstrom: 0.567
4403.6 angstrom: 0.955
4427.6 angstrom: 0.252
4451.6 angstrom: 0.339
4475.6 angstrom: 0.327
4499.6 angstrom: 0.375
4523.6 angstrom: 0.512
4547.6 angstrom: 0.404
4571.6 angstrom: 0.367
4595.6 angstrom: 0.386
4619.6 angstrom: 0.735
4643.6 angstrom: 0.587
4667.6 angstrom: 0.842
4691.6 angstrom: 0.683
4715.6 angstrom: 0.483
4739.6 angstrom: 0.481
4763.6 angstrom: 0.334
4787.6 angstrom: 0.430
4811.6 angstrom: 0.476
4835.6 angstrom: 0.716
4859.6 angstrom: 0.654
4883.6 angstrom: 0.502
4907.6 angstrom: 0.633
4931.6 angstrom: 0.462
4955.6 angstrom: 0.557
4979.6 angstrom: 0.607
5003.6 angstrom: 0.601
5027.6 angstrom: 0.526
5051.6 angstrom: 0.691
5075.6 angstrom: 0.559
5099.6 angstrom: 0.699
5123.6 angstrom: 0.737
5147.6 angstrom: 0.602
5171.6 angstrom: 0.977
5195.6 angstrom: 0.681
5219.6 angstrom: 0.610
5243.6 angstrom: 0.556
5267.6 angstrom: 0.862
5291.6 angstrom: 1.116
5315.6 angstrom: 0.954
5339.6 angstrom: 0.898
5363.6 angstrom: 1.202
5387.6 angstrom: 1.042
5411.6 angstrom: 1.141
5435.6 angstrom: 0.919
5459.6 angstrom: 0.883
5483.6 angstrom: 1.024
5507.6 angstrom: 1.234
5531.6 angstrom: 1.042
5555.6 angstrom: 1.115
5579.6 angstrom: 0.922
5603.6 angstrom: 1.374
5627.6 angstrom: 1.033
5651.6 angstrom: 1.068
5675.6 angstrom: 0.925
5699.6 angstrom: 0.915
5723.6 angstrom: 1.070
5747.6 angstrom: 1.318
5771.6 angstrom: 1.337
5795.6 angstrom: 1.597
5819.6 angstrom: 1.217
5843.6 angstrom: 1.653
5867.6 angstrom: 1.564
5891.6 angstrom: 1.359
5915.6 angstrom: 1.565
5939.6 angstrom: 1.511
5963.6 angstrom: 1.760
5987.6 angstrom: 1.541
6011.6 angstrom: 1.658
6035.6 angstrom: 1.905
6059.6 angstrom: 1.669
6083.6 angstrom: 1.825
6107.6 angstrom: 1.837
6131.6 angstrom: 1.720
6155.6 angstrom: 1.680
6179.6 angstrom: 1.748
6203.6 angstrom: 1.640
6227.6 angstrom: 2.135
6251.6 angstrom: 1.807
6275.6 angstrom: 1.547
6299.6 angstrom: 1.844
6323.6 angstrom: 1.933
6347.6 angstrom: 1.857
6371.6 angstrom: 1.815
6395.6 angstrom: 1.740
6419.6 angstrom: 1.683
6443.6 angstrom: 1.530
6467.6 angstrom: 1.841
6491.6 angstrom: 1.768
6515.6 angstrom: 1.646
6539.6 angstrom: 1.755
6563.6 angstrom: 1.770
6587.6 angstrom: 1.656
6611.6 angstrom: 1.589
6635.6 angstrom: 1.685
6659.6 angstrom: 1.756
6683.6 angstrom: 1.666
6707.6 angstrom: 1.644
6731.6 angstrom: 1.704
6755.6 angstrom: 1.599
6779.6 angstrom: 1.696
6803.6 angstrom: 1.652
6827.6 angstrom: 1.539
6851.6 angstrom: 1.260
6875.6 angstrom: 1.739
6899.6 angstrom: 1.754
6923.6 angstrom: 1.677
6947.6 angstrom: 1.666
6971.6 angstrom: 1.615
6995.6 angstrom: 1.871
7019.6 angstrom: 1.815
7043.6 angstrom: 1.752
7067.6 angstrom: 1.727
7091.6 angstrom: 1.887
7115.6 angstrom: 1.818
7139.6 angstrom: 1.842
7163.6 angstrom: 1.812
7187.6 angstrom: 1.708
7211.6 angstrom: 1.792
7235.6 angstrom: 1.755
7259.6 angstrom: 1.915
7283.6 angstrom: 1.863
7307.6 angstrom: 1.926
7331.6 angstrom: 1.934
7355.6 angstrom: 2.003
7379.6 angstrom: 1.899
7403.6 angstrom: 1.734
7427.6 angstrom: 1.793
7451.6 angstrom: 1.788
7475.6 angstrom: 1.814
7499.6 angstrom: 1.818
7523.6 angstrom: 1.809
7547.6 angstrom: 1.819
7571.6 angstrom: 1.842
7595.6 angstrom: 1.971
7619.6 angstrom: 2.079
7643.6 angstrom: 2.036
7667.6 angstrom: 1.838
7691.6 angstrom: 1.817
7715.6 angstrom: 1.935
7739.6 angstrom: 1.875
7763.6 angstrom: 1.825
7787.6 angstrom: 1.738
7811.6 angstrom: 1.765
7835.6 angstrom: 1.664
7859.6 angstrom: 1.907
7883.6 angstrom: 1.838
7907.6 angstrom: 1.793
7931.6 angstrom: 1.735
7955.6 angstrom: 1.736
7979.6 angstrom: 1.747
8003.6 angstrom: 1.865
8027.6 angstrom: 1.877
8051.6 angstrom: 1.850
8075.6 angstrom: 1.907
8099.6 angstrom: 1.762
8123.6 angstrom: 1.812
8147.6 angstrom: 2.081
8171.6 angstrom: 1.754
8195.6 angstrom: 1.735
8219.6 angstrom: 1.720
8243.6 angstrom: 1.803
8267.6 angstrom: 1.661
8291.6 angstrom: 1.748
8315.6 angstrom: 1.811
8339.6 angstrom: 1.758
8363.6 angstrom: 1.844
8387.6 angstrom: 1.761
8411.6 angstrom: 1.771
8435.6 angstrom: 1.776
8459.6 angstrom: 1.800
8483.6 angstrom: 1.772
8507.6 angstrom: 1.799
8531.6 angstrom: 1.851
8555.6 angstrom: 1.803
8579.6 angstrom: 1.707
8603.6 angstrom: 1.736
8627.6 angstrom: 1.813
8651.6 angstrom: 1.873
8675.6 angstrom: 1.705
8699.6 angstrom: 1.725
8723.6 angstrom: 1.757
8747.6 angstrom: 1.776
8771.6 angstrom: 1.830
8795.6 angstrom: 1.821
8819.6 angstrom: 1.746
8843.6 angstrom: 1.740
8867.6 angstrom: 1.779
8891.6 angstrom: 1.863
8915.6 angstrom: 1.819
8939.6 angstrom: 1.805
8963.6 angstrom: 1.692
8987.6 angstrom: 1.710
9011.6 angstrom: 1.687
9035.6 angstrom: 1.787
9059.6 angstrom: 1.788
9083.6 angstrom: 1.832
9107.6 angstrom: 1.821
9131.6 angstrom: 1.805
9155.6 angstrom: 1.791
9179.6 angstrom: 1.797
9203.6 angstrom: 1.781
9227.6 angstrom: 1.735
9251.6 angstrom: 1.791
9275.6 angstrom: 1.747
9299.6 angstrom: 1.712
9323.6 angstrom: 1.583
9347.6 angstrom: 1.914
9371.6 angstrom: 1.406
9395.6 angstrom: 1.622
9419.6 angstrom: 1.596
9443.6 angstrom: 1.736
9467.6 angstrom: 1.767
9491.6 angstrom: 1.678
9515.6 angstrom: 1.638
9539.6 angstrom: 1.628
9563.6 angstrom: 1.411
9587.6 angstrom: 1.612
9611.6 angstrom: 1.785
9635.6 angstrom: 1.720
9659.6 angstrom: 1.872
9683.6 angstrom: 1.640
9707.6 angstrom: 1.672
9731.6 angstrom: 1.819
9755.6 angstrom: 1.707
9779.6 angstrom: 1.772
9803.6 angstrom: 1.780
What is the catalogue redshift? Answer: 0.32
